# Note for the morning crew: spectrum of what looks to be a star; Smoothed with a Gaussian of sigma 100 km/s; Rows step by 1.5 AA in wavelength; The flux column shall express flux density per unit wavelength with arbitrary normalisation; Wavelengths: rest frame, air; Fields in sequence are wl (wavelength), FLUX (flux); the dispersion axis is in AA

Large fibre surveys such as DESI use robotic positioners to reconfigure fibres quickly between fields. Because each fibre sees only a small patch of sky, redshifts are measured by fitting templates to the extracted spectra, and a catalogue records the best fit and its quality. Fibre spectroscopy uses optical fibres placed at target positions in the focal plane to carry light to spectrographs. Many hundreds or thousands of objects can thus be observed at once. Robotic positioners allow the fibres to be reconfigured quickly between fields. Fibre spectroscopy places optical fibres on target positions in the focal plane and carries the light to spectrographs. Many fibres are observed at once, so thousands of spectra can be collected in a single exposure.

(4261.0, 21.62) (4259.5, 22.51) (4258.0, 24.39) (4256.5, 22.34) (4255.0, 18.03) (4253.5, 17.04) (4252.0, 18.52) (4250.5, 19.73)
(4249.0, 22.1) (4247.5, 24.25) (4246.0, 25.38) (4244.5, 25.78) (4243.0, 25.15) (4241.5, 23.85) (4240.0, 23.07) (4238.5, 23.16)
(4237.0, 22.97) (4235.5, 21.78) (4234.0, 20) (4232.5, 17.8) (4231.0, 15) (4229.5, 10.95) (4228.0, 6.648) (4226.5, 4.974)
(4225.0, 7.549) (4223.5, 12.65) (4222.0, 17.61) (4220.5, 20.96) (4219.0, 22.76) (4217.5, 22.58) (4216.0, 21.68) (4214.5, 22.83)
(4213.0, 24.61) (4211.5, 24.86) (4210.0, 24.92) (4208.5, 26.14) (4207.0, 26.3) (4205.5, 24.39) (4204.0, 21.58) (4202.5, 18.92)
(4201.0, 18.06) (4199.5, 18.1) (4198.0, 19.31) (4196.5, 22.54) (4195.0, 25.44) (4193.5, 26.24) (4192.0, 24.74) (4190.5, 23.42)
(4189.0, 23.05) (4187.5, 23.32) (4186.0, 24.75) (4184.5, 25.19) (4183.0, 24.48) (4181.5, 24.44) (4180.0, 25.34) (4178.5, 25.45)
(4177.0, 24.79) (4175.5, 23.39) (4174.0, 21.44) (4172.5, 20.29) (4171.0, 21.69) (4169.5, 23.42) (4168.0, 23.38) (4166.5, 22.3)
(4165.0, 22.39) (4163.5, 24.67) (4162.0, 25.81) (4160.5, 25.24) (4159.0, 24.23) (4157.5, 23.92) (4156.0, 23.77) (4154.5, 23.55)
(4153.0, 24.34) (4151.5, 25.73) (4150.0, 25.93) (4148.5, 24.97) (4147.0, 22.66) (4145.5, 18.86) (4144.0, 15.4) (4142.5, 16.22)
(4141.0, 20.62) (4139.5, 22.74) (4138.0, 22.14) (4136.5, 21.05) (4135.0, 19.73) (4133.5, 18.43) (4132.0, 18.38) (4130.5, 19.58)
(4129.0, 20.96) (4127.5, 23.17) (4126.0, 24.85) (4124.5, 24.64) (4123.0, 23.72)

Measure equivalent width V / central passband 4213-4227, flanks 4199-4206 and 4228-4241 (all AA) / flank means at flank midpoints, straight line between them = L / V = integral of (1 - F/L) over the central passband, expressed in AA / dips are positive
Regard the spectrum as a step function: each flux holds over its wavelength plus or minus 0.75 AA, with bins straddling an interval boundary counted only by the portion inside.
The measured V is 1.2 AA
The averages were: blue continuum 20.1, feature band 17.7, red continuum 18.7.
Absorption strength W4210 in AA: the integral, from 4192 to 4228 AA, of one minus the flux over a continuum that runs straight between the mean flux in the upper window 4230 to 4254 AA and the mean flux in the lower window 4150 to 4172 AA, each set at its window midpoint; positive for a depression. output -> 3.32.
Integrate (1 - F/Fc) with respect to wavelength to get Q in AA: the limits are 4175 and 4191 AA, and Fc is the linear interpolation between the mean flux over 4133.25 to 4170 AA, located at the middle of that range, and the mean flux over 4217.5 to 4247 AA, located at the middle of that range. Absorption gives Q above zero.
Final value -2.6 AA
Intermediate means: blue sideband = 22.5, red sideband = 18.5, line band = 24.4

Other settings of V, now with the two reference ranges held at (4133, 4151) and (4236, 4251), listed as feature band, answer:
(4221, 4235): 6.2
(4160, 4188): -2.7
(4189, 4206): 0.2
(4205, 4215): -1.0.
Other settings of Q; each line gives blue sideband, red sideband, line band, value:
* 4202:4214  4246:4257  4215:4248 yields 4.7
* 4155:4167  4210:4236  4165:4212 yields -4.9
